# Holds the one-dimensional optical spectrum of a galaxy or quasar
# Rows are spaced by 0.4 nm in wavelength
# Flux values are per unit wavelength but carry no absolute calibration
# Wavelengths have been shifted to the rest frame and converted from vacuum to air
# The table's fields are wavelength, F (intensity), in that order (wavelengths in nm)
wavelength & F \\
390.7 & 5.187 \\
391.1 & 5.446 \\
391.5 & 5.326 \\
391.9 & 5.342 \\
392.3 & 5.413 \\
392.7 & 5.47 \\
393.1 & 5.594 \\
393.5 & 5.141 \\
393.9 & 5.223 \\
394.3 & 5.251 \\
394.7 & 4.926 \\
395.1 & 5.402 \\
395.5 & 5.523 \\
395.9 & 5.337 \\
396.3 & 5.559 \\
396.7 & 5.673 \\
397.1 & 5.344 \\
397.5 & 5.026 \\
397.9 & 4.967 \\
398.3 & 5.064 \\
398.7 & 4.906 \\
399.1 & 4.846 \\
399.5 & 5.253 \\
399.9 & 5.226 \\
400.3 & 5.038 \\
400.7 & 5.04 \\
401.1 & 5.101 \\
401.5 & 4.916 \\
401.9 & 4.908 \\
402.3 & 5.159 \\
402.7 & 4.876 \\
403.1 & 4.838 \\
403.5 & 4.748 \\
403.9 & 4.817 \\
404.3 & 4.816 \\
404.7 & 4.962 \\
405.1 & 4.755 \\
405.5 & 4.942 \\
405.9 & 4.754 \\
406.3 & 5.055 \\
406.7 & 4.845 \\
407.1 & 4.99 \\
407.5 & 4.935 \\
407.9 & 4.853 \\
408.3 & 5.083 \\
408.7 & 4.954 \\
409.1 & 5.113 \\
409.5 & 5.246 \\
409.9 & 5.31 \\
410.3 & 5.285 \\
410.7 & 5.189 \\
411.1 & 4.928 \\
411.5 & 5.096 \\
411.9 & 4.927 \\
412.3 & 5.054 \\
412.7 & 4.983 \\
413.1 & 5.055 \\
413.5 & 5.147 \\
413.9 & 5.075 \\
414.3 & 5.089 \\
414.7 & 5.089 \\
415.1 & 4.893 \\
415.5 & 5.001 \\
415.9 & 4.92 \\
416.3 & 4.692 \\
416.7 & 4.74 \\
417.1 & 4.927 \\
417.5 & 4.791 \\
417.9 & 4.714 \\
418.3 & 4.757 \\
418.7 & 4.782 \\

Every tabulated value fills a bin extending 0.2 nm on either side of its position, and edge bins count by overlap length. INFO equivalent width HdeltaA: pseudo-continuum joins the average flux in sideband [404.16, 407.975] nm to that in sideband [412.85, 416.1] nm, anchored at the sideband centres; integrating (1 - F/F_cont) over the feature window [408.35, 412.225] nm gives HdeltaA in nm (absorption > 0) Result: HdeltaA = -0.12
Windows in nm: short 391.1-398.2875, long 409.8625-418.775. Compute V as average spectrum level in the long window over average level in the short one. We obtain 0.93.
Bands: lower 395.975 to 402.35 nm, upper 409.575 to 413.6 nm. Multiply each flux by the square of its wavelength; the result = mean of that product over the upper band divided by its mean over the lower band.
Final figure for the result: 1.06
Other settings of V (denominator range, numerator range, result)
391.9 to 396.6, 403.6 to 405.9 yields 0.90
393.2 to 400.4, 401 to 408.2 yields 0.94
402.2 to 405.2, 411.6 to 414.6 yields 1.04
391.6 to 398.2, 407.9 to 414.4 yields 0.96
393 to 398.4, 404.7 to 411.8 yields 0.95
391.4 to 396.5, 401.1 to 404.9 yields 0.92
